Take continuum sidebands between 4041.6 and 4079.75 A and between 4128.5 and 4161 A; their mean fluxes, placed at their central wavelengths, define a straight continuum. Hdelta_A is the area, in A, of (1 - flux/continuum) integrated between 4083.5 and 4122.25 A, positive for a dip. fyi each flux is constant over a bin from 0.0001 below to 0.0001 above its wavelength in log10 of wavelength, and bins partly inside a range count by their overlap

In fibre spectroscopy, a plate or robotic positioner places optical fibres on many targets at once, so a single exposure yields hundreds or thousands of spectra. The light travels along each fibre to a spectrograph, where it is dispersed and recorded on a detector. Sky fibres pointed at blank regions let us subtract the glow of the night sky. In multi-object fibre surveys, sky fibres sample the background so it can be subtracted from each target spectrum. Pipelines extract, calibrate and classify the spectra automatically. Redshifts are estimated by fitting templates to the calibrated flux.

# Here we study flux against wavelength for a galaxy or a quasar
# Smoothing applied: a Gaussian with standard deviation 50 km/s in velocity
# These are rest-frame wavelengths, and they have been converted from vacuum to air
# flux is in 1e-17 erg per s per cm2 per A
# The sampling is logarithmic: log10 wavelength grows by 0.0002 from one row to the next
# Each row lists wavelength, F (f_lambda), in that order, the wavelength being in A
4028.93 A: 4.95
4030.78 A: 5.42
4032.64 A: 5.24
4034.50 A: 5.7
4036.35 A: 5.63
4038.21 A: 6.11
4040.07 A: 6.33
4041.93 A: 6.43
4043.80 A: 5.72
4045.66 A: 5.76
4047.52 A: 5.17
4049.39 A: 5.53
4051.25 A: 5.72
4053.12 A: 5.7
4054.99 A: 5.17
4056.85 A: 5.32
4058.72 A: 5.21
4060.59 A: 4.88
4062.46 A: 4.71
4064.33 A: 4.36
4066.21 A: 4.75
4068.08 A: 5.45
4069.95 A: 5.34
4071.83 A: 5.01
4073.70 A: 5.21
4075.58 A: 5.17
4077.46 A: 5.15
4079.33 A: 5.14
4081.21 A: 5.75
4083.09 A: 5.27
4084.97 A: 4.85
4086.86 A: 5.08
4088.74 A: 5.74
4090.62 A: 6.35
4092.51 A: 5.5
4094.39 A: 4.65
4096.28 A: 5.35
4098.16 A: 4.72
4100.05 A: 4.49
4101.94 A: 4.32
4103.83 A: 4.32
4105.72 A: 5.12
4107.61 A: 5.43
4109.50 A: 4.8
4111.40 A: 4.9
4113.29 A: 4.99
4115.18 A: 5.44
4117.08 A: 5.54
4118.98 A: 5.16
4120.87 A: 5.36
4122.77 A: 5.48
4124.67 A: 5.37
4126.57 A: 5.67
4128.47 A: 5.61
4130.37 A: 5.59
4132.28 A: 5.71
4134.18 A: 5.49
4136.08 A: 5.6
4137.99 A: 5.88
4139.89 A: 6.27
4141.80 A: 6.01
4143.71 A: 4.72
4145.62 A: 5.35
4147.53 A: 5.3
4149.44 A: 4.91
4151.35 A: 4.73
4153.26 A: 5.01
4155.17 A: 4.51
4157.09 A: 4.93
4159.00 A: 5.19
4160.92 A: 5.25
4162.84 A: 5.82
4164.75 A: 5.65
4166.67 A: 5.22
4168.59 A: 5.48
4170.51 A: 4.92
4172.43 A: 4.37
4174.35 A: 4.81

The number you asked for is 1.4 A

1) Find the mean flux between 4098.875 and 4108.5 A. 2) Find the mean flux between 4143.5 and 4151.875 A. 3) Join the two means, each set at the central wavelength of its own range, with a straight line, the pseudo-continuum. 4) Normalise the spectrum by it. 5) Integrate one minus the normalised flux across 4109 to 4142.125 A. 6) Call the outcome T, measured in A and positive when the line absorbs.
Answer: -4.10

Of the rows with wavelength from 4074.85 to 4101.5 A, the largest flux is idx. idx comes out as 6.35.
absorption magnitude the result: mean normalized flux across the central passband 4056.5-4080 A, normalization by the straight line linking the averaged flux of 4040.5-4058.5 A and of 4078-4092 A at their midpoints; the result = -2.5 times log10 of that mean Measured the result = 0.10 mag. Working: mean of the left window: 5.62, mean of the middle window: 5.05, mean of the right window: 5.45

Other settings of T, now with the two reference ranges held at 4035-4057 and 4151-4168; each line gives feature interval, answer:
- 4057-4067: 1.46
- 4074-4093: 0.52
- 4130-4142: -1.15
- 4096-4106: 1.48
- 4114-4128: -0.19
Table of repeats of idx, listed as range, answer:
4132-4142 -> 6.27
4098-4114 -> 5.43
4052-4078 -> 5.7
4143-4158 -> 5.35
